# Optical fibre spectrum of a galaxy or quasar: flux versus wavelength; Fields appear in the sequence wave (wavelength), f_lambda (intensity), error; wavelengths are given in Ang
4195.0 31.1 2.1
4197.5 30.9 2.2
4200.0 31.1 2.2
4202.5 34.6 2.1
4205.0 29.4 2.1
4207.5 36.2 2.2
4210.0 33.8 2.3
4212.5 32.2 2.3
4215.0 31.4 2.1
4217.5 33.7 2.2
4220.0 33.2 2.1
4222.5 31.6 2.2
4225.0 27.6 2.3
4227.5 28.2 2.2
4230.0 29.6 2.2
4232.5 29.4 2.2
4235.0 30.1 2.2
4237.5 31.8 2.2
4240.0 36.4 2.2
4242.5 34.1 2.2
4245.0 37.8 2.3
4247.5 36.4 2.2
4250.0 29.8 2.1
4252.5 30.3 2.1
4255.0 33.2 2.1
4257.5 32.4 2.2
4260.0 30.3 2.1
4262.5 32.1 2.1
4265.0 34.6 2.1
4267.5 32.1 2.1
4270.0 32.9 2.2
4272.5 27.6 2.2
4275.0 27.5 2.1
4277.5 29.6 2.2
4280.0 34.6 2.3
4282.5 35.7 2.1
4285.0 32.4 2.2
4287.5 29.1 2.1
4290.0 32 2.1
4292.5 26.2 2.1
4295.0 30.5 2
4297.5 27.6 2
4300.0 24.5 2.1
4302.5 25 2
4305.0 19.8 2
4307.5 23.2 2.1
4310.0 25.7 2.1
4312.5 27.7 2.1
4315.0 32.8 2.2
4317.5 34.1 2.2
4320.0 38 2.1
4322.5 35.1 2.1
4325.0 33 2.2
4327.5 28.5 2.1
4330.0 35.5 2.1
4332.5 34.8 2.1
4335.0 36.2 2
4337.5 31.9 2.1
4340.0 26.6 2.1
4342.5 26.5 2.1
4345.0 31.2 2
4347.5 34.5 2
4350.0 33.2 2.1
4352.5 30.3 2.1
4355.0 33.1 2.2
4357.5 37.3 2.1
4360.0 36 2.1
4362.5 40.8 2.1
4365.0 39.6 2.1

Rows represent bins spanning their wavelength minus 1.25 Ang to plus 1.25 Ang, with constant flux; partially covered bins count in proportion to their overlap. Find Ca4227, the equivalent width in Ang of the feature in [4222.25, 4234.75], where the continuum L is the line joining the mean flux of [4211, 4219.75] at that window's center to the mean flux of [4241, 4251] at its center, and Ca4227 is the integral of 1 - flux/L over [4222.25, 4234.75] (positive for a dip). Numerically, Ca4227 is 1.61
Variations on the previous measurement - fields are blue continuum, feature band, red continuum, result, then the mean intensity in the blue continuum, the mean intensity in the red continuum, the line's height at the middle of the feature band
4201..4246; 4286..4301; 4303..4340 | 1.36 Ang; 32.2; 30.9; 31.3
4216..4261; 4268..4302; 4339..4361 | 2.22 Ang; 32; 32.1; 32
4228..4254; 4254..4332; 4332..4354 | 3.79 Ang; 32.5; 31.6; 32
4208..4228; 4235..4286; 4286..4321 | -4.24 Ang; 31.8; 28.3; 30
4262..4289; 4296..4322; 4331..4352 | 3.01 Ang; 31.6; 31.9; 31.7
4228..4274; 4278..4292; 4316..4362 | 0.15 Ang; 32.2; 33.2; 32.6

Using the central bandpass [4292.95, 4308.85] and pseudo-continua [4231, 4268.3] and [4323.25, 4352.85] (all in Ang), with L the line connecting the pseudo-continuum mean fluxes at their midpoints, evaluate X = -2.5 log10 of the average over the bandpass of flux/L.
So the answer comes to 0.27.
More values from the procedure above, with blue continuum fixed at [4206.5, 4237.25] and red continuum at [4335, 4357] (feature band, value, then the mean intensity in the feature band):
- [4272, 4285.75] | 0.00 mag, 31.4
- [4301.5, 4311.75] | 0.31 mag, 23.6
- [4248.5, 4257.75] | 0.00 mag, 31.5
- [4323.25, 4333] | -0.05 mag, 32.9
